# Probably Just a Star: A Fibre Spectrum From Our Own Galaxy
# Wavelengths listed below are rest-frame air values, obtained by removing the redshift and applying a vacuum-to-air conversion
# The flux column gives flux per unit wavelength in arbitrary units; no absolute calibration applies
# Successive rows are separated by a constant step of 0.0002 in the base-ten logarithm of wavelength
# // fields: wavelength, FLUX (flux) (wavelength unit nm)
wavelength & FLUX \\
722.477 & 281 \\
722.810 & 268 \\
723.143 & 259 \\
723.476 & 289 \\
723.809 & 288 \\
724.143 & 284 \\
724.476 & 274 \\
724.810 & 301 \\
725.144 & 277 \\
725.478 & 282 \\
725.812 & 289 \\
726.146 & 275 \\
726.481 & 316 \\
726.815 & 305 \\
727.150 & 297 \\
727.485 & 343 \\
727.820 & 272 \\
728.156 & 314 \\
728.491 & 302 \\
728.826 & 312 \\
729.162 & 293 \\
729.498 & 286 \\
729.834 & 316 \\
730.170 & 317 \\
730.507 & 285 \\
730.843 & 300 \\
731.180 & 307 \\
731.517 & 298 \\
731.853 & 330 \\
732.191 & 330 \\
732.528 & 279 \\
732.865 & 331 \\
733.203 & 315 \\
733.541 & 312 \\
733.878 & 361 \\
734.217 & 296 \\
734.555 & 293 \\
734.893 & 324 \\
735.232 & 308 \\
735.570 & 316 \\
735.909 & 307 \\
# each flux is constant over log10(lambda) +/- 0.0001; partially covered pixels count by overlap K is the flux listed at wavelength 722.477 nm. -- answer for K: 281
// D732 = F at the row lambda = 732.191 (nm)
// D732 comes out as 330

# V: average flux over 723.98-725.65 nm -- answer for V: 284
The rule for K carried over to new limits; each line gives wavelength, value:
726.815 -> 305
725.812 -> 289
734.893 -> 324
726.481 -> 316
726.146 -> 275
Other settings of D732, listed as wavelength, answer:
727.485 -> 343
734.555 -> 293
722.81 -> 268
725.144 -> 277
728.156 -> 314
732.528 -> 279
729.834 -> 316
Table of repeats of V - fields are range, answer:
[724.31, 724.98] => 287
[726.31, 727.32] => 306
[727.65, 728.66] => 296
